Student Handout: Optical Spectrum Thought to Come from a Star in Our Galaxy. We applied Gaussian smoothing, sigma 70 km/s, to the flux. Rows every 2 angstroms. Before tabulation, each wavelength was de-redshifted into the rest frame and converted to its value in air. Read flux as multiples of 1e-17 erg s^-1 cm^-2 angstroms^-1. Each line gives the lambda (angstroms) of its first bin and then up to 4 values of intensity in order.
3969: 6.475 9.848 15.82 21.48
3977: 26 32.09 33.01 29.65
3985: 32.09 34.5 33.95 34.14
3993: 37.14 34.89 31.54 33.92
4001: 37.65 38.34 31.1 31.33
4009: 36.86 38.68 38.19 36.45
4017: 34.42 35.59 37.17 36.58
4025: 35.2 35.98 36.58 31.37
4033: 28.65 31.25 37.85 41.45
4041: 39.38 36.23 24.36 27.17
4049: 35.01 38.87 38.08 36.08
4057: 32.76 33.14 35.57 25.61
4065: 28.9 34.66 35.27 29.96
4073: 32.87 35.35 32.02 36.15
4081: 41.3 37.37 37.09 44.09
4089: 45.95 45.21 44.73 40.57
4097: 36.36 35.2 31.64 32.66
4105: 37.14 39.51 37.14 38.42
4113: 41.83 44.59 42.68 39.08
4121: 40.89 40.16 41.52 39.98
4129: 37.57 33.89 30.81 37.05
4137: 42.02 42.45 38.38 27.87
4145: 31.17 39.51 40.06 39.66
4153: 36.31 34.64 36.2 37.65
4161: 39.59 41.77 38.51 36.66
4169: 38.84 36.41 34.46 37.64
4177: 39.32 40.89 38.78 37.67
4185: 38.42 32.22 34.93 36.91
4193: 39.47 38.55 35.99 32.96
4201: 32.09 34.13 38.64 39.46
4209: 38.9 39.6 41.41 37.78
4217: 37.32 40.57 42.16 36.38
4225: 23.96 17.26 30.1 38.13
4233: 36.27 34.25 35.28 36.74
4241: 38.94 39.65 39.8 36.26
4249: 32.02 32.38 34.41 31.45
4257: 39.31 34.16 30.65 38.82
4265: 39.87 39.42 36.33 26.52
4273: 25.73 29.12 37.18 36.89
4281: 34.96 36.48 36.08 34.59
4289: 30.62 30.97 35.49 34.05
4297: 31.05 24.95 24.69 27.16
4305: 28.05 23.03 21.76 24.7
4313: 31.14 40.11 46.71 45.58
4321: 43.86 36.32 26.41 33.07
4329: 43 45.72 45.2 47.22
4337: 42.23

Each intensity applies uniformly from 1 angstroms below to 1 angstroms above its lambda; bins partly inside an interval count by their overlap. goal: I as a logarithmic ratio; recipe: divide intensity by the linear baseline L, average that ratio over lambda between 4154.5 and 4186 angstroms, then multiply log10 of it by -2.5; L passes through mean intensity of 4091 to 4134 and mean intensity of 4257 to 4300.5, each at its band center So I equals -0.03 mag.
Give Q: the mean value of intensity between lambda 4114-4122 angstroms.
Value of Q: 41.8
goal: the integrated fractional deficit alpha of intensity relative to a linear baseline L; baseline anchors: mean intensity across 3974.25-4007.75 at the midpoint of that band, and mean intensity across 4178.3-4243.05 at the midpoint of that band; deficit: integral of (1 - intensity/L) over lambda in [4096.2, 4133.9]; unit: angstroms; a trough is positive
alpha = -3.66 angstroms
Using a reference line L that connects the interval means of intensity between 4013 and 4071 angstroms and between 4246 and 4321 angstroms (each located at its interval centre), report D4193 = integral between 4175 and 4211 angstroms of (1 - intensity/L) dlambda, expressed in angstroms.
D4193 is -3.8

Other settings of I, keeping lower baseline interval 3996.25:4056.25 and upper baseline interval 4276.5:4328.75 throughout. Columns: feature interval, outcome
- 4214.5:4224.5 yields -0.14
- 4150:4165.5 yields -0.12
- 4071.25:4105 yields -0.10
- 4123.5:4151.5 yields -0.09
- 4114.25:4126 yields -0.20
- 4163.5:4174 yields -0.10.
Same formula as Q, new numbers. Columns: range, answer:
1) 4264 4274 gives 33.6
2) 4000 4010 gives 35.1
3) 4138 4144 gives 36.2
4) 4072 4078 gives 33.4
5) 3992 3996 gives 36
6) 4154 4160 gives 36.2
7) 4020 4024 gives 36.9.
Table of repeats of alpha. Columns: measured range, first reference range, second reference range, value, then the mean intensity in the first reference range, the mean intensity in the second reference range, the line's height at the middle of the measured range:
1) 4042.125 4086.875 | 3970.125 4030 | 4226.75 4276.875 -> -1.1 angstroms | 32.7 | 34.4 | 33.2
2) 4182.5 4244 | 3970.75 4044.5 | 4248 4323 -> -5.0 angstroms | 33.3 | 33.3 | 33.3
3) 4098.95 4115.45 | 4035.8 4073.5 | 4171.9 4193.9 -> -1.0 angstroms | 33.9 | 37.3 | 35.3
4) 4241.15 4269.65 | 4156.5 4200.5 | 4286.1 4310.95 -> -3.9 angstroms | 37.4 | 28.7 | 31.8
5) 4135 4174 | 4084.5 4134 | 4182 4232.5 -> 0.1 angstroms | 39.2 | 35.8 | 37.6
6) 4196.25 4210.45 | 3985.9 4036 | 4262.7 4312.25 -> -1.6 angstroms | 34.9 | 31.4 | 32.5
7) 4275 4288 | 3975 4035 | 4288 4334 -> -0.7 angstroms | 34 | 33.6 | 33.7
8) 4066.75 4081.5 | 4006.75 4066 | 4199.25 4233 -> 0.1 angstroms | 34.5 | 35.5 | 34.7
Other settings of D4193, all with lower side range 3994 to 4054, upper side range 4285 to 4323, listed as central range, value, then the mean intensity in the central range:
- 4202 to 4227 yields -2.64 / 36.7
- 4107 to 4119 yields -2.28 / 40.7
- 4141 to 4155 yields -0.84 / 35.9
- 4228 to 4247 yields -2.06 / 36.6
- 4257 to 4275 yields -0.69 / 34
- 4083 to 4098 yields -3.19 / 41.7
